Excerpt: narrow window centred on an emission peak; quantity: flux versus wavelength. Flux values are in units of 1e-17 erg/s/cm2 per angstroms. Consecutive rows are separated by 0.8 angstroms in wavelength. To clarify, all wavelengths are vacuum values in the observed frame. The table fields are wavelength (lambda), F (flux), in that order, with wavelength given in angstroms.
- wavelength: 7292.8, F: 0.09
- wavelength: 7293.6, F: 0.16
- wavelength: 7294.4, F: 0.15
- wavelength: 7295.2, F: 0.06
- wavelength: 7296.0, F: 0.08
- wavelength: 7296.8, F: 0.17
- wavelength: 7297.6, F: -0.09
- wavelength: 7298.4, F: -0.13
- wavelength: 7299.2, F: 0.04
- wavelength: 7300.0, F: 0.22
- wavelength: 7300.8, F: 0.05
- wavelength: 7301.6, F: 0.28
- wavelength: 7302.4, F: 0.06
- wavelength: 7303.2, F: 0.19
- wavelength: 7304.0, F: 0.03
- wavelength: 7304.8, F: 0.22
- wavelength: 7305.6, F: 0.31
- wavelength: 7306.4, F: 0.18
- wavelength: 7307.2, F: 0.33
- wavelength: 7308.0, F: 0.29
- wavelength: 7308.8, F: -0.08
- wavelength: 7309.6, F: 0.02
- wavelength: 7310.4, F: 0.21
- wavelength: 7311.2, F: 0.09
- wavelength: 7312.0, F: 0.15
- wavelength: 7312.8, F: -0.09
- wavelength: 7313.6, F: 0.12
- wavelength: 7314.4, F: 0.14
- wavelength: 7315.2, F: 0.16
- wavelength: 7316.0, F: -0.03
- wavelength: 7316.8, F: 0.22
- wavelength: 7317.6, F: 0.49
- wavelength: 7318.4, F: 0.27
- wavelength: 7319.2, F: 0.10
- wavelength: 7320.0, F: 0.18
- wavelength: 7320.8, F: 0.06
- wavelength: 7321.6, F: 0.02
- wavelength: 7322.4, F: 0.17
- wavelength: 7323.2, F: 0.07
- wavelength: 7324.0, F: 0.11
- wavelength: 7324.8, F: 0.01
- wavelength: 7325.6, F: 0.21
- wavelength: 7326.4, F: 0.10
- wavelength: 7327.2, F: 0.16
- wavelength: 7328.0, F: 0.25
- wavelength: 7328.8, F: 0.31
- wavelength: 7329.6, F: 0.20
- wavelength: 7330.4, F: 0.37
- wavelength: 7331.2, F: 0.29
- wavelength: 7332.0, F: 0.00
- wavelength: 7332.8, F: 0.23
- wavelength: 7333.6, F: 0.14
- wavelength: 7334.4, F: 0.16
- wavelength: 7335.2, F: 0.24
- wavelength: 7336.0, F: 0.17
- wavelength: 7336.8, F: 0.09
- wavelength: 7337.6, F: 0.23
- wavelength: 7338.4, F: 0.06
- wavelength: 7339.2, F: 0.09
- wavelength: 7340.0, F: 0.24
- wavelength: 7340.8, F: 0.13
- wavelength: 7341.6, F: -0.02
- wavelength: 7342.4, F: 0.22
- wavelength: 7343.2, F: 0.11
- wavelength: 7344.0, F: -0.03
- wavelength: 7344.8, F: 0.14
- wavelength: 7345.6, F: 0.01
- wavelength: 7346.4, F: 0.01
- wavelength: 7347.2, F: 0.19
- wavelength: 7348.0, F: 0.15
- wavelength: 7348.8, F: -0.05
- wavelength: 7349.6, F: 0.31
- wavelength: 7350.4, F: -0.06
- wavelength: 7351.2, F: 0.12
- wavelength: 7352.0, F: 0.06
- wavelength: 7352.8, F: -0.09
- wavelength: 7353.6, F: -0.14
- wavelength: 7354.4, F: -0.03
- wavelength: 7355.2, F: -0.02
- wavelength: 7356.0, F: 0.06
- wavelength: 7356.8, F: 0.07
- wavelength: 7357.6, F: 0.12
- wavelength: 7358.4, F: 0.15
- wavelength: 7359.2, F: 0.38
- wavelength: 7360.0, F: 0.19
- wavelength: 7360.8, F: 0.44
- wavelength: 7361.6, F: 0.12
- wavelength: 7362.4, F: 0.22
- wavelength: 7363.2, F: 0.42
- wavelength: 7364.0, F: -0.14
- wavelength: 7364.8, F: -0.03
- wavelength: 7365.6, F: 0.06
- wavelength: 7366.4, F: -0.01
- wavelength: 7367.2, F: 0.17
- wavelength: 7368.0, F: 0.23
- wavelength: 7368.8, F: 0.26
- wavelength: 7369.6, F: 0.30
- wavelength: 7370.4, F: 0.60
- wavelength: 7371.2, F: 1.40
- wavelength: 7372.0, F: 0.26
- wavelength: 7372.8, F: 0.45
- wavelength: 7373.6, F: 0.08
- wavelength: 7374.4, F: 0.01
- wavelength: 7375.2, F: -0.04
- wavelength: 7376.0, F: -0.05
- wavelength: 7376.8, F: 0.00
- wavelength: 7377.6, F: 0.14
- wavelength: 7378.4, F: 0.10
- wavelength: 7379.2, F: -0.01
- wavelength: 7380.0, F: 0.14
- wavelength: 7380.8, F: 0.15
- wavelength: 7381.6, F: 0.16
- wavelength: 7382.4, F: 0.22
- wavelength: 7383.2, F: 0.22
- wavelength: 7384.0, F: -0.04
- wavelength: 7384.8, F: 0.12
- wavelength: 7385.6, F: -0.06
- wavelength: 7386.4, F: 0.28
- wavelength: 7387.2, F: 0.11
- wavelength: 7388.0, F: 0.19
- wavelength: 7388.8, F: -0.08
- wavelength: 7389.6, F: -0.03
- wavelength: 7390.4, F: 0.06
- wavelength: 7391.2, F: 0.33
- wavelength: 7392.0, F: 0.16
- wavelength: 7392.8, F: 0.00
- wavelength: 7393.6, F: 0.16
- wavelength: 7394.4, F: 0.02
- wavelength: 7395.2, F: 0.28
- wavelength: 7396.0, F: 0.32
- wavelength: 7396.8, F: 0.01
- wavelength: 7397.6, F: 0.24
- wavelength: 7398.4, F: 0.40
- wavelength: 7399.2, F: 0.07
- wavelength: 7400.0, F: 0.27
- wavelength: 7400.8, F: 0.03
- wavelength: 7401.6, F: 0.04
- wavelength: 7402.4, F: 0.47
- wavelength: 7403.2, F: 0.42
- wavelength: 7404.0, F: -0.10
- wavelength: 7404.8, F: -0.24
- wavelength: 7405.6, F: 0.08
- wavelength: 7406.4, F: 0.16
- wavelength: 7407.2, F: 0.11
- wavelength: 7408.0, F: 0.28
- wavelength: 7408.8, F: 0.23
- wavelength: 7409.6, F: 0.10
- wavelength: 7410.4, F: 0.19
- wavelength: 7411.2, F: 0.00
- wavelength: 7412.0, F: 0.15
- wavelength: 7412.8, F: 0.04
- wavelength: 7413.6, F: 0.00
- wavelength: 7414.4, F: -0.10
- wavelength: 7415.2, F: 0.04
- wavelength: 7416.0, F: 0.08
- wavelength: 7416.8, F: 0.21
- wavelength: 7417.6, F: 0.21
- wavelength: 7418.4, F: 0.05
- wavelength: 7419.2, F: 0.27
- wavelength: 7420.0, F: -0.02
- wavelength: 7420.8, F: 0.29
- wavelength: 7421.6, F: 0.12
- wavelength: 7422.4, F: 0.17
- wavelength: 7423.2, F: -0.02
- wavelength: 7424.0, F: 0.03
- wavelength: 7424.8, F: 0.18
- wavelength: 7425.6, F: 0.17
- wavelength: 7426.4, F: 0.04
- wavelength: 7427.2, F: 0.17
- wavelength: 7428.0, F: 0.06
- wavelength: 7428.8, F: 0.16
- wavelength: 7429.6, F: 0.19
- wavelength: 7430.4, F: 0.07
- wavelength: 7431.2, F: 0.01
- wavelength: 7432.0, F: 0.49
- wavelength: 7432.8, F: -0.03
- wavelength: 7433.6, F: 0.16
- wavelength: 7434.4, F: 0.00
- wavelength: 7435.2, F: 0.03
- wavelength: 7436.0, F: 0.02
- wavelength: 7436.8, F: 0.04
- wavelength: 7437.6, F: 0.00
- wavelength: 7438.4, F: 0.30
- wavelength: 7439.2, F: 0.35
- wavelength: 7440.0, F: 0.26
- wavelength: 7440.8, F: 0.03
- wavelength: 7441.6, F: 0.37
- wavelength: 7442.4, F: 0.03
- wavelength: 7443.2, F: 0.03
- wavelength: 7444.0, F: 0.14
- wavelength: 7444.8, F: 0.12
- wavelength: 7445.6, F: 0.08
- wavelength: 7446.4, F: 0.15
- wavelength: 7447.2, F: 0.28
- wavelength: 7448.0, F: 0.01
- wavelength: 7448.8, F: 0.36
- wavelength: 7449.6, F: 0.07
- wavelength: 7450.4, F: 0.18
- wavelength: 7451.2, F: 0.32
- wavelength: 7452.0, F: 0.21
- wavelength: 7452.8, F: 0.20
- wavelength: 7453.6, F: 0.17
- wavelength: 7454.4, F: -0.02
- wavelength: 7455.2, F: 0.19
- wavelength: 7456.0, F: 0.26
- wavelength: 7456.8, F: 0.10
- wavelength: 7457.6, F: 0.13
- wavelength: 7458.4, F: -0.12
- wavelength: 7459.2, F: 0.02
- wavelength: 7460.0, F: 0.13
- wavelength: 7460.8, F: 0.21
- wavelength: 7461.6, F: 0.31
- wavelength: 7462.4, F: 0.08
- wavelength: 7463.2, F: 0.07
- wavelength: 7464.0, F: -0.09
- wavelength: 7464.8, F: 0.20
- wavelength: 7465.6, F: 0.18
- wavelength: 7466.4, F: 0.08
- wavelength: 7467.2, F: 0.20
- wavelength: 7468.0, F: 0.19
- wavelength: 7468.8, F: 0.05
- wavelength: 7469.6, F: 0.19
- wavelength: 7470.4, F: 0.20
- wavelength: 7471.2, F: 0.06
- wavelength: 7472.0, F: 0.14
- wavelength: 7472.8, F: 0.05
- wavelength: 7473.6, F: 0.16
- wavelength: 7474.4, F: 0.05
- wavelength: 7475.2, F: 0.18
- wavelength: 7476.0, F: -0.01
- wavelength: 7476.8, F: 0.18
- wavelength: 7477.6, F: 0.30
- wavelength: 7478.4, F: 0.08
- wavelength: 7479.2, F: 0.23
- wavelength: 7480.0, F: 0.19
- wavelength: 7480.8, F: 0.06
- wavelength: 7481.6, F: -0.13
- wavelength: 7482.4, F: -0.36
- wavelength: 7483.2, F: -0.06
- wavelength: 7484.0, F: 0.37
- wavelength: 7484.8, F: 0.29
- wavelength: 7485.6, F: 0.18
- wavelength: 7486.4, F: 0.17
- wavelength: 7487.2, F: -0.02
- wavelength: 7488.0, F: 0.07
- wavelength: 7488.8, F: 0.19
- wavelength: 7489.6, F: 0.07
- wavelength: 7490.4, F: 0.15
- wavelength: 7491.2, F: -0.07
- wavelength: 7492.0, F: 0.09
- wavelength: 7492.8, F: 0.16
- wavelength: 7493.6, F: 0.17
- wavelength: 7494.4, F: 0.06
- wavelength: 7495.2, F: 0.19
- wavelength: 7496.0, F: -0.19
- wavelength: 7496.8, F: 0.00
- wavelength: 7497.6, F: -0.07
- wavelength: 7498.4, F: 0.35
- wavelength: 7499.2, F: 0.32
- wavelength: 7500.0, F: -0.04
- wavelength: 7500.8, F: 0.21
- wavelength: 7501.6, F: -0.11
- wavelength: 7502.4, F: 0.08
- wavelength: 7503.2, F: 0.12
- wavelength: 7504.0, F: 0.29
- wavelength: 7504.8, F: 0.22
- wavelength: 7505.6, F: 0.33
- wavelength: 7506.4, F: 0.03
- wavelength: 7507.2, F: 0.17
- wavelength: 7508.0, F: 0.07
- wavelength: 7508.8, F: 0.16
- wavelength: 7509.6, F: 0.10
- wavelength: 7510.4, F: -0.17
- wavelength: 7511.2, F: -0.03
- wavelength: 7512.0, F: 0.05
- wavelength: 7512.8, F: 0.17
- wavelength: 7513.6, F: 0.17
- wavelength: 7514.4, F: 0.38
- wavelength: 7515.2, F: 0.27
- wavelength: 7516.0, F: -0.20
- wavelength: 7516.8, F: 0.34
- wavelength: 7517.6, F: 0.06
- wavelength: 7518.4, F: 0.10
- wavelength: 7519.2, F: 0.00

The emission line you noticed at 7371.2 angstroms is H-gamma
